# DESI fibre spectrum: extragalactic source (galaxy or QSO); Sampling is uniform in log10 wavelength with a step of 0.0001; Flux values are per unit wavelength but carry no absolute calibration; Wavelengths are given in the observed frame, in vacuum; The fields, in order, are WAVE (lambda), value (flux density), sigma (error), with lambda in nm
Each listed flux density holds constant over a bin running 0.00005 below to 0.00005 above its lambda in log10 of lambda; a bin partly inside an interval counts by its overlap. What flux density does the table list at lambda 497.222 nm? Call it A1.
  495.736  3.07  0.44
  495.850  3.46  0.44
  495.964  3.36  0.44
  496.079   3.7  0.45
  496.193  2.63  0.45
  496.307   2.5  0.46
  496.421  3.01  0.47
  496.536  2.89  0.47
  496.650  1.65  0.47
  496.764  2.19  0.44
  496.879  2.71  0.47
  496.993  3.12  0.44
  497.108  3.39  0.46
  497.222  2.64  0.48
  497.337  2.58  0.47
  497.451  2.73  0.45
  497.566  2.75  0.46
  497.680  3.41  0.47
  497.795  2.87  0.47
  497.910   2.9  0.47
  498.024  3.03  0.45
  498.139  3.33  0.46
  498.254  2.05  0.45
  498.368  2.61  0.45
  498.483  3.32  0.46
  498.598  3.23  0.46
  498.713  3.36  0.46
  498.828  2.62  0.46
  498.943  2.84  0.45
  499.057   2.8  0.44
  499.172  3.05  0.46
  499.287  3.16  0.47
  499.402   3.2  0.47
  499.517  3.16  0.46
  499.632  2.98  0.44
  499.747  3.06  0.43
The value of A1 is 2.64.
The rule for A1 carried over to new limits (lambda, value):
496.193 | 2.63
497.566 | 2.75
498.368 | 2.61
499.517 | 3.16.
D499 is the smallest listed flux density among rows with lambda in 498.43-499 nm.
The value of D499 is 2.62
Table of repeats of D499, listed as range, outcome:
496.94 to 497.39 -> 2.58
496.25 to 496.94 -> 1.65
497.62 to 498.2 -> 2.87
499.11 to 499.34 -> 3.05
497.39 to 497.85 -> 2.73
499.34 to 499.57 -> 3.16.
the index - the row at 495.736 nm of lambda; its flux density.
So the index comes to 3.07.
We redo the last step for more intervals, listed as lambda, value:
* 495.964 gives 3.36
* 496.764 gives 2.19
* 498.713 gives 3.36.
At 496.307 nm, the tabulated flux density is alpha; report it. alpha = 2.5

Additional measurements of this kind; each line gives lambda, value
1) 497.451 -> 2.73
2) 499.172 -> 3.05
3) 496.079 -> 3.7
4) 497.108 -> 3.39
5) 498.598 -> 3.23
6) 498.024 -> 3.03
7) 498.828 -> 2.62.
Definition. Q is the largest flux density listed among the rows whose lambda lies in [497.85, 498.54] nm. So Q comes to 3.33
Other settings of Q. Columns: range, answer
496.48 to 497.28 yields 3.39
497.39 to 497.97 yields 3.41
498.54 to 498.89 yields 3.36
